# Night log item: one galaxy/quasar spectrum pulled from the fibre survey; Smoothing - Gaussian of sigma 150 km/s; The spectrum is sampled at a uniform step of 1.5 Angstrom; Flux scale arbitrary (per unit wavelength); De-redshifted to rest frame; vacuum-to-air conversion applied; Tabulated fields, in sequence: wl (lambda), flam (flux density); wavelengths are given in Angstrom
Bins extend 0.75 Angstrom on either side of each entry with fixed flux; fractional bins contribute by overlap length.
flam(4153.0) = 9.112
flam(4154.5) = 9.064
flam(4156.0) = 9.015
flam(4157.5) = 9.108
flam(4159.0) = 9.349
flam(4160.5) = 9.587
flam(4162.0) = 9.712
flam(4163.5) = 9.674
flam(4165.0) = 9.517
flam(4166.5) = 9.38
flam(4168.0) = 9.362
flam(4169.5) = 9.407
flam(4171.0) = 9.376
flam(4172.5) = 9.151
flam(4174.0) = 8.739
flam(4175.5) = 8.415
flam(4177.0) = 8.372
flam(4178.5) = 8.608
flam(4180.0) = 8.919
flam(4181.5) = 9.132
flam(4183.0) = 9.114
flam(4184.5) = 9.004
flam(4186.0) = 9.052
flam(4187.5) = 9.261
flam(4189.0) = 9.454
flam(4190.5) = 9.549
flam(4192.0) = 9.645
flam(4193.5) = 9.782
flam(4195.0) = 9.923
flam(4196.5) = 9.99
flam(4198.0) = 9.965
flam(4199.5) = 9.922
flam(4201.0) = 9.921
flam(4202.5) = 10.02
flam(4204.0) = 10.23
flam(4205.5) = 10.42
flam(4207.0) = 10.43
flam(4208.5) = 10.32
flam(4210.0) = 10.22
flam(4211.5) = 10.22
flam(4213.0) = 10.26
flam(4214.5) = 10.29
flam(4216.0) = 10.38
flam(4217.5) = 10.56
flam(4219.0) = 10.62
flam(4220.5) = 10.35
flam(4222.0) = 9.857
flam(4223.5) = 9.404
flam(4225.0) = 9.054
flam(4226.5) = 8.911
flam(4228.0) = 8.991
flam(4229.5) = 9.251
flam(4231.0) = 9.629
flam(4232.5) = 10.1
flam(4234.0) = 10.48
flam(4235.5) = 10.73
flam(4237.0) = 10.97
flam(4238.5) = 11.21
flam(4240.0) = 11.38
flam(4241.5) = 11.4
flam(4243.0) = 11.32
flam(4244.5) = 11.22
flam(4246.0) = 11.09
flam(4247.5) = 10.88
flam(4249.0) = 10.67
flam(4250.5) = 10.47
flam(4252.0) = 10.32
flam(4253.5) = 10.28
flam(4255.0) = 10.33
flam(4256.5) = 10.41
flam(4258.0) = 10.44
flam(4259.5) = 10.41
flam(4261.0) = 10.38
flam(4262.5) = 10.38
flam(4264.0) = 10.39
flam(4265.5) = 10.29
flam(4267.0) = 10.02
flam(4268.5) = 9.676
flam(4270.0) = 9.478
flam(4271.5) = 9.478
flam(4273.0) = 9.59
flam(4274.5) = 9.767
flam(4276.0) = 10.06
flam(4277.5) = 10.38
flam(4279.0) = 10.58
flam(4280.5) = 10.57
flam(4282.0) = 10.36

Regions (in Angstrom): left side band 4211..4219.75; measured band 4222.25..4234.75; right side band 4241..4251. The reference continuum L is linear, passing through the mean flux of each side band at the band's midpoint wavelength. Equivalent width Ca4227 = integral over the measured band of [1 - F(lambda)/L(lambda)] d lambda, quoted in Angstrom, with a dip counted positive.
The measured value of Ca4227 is 1.4 Angstrom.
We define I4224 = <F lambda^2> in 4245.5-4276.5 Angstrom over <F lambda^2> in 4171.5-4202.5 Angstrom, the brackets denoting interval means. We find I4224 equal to 1.1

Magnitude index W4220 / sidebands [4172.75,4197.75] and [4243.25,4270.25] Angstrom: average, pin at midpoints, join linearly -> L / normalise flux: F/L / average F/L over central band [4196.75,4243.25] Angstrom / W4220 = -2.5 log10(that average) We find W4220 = -0.044 mag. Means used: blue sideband 9.2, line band 10.2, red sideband 10.4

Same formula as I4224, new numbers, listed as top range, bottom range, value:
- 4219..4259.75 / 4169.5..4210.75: 1.11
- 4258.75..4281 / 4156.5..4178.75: 1.15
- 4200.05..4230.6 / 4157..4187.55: 1.11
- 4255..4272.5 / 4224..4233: 1.11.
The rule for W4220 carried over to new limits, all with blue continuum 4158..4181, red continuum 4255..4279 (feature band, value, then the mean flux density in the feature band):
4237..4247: -0.14 mag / 11.2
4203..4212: -0.08 mag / 10.3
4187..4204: -0.04 mag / 9.79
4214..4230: -0.01 mag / 9.79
